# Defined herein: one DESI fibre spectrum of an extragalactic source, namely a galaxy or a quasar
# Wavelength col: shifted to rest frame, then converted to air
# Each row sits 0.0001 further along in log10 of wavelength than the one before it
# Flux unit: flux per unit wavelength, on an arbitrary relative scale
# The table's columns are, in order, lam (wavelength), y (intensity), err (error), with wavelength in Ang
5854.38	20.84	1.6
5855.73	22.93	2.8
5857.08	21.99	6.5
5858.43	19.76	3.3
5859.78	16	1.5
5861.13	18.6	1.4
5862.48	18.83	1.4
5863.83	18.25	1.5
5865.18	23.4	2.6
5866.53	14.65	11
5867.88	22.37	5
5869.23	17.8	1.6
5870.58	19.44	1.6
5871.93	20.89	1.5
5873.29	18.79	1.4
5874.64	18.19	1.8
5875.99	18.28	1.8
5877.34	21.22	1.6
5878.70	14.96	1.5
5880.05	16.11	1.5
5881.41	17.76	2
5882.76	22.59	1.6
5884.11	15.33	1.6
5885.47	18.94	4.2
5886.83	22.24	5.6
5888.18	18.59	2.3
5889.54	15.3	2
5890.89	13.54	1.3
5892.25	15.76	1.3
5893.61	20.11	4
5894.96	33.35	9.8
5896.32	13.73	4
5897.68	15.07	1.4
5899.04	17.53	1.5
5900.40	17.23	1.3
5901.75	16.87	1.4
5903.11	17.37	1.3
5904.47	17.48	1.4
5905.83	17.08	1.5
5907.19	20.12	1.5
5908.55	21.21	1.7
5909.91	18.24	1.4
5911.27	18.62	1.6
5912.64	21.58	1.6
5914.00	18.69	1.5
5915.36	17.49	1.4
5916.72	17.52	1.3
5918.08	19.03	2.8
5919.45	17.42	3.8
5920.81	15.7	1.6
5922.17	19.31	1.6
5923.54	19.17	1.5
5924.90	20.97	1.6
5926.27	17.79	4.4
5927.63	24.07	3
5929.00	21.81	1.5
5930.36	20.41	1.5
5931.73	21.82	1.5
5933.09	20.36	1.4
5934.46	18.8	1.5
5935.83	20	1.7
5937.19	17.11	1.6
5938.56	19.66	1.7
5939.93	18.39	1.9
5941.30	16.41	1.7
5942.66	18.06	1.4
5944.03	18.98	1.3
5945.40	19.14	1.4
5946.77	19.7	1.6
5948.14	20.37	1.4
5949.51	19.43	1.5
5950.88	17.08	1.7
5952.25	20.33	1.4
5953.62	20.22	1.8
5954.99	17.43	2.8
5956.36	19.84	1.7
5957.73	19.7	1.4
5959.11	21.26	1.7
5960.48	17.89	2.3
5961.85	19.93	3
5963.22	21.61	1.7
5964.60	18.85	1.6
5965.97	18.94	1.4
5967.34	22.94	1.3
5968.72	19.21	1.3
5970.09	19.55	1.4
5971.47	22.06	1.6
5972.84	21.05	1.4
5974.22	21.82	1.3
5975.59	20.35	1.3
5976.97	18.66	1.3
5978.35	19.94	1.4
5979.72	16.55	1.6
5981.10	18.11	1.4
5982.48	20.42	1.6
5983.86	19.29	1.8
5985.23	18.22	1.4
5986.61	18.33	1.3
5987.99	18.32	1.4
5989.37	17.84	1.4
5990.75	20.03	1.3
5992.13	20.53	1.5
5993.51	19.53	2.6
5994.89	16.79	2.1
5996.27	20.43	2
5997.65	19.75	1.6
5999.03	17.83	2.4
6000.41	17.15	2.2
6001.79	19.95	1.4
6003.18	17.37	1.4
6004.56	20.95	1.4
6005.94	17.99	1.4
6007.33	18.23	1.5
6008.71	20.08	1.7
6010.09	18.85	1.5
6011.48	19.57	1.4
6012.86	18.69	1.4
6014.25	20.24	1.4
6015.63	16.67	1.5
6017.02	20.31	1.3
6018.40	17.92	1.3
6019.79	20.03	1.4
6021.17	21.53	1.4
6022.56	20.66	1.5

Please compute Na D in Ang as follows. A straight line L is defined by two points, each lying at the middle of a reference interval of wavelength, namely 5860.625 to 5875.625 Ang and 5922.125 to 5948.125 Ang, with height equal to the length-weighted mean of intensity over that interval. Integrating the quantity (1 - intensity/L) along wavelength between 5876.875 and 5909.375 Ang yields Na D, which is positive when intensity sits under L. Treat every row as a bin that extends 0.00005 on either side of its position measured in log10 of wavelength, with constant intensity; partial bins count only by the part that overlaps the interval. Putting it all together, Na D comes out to 1.77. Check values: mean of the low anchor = 19.2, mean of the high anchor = 19.6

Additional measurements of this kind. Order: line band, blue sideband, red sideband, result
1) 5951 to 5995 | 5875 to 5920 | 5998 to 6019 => -2.1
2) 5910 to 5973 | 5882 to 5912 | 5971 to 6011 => -2.2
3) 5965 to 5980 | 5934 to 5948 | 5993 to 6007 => -1.2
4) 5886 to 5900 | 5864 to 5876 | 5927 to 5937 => 1.0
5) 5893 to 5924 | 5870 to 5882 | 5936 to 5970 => 0.1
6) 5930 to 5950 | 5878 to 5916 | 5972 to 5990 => -0.5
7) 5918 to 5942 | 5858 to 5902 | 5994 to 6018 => -0.9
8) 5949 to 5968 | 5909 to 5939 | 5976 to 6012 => -0.6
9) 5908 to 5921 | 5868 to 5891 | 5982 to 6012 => 0.0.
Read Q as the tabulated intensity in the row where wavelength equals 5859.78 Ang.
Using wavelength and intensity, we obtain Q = 16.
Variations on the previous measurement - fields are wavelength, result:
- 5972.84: 21.05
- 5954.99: 17.43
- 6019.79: 20.03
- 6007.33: 18.23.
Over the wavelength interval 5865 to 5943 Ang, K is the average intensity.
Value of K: 18.8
